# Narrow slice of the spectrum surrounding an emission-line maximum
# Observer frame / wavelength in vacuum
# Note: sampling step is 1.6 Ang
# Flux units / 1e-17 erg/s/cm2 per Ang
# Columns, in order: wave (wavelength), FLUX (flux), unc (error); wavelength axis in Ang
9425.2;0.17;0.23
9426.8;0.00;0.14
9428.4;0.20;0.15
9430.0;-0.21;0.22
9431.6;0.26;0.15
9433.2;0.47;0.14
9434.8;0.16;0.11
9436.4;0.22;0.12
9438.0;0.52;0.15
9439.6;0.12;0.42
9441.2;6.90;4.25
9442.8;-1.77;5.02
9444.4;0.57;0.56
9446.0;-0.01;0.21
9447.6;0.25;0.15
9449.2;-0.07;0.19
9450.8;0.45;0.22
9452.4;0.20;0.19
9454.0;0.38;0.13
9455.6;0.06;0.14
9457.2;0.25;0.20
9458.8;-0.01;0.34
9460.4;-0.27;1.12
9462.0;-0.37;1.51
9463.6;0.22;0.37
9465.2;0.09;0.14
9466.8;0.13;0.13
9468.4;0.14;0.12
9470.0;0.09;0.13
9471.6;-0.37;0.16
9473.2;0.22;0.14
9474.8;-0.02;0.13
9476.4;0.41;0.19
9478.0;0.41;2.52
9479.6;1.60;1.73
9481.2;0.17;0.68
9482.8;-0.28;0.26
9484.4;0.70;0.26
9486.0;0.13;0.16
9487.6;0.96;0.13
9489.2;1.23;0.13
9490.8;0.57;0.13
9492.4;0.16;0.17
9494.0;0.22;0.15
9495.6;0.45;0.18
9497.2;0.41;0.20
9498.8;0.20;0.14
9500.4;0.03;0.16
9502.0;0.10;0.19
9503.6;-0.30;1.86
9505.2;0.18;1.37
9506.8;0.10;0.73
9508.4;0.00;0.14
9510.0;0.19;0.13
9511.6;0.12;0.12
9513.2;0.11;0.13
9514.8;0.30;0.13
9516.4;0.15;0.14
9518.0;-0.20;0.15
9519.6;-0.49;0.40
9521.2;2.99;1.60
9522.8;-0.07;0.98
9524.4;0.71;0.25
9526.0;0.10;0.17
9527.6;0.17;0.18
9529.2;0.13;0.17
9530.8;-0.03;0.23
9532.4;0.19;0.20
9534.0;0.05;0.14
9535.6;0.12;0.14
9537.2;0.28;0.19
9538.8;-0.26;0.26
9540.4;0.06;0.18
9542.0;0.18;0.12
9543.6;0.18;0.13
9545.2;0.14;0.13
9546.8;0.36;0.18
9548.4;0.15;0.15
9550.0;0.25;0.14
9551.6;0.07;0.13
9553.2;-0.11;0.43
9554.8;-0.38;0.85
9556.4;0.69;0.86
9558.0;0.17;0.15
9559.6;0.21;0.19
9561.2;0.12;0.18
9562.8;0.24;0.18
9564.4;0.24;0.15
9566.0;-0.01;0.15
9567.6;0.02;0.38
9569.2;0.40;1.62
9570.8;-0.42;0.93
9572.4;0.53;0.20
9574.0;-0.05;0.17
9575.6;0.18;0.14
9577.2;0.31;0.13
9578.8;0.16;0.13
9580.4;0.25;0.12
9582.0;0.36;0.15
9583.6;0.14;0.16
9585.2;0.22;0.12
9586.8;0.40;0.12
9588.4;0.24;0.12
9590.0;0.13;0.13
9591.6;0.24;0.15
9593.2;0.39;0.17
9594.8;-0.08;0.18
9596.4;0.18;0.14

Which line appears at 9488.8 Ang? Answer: H-beta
